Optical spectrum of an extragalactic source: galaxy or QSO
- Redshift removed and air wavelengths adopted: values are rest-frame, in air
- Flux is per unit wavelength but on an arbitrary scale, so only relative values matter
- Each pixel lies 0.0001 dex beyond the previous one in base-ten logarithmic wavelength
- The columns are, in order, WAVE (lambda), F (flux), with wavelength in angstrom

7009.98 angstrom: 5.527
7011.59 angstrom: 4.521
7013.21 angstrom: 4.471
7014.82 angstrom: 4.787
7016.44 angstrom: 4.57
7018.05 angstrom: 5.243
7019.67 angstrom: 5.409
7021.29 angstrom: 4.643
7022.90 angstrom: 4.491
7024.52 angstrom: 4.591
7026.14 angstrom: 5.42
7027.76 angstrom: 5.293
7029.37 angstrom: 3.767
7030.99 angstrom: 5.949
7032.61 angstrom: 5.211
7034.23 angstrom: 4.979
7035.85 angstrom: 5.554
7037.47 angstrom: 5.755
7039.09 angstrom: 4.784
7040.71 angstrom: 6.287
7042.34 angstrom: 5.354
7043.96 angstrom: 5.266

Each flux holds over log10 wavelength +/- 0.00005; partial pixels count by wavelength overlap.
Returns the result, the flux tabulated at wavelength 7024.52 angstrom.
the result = 4.591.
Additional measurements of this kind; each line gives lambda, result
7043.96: 5.266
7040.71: 6.287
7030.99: 5.949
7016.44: 4.57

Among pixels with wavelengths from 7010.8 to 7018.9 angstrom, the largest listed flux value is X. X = 5.243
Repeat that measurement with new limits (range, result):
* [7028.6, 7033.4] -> 5.949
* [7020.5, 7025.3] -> 4.643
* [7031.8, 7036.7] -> 5.554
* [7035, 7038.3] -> 5.755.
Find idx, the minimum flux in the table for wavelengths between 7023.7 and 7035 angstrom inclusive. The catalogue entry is 3.767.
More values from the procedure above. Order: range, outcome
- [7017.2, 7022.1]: 4.643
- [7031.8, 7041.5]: 4.784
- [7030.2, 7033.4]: 5.211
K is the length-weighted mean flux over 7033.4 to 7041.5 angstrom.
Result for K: 5.47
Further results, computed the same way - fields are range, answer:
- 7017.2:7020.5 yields 5.31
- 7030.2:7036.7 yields 5.42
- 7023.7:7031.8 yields 5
